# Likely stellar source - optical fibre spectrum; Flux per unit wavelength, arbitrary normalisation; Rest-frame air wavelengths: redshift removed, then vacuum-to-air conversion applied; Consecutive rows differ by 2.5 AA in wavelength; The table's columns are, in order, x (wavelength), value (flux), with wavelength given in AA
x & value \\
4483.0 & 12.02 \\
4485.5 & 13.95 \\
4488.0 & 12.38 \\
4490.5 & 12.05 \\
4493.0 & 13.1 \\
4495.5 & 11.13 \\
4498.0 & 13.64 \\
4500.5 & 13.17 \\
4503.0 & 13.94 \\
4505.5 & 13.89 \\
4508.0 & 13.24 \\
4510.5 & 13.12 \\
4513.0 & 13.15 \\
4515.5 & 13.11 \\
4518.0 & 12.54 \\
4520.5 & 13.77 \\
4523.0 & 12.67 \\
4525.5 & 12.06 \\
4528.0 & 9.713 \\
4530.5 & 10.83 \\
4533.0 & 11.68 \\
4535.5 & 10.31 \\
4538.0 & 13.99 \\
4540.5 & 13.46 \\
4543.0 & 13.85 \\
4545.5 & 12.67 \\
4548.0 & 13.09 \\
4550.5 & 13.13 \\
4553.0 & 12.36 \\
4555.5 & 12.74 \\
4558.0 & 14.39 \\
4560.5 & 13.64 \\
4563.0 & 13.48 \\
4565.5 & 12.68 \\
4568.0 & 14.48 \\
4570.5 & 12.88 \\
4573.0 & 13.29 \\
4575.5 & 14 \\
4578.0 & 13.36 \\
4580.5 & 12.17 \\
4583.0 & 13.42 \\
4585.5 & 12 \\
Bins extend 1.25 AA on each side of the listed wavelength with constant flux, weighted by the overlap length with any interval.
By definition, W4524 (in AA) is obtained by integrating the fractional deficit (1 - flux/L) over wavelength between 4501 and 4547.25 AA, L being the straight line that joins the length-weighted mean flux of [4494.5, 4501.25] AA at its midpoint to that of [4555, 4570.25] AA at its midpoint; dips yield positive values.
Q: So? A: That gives 1.2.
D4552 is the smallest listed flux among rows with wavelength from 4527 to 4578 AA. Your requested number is 9.713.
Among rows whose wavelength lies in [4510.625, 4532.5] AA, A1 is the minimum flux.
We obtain 9.713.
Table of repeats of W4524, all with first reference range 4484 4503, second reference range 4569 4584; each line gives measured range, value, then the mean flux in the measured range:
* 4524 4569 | 1.3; 12.7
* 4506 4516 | -0.2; 13.2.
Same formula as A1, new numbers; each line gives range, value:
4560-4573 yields 12.68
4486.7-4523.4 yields 11.13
